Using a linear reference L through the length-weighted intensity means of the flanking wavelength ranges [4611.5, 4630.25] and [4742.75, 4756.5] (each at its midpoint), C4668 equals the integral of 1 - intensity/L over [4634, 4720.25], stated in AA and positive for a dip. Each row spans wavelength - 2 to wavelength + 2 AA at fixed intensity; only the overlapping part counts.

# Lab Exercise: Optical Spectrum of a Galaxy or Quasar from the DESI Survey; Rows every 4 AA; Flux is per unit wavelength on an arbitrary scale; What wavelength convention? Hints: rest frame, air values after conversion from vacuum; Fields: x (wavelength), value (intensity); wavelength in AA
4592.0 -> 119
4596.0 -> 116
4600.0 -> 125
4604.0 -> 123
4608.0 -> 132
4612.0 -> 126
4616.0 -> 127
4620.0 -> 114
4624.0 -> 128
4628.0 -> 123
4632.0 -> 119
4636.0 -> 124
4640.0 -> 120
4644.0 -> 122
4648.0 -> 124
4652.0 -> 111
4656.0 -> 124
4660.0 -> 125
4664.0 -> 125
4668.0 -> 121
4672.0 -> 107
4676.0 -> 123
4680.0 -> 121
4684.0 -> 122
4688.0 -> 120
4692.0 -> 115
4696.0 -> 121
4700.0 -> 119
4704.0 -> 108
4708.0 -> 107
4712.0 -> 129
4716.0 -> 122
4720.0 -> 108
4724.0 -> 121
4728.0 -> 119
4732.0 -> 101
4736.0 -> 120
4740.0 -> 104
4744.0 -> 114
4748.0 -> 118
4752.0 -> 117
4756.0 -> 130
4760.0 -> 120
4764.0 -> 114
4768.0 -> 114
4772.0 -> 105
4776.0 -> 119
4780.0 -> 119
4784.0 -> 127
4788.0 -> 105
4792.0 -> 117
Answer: 1.57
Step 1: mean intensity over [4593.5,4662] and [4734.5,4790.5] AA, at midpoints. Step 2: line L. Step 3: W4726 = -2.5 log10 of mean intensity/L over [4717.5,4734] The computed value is 0.05 mag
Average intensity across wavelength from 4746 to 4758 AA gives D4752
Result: 122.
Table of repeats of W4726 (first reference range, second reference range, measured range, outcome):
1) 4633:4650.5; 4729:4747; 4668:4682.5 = 0.00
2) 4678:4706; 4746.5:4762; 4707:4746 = 0.05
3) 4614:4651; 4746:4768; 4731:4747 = 0.08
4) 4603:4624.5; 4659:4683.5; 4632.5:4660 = 0.01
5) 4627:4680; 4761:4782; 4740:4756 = -0.01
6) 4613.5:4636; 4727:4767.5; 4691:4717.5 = 0.01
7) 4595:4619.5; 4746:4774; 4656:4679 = 0.01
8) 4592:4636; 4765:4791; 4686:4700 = 0.00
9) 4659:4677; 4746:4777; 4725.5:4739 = 0.05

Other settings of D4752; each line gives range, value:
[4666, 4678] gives 117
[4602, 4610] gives 128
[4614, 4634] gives 122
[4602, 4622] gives 124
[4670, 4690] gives 119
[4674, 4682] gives 122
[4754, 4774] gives 117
